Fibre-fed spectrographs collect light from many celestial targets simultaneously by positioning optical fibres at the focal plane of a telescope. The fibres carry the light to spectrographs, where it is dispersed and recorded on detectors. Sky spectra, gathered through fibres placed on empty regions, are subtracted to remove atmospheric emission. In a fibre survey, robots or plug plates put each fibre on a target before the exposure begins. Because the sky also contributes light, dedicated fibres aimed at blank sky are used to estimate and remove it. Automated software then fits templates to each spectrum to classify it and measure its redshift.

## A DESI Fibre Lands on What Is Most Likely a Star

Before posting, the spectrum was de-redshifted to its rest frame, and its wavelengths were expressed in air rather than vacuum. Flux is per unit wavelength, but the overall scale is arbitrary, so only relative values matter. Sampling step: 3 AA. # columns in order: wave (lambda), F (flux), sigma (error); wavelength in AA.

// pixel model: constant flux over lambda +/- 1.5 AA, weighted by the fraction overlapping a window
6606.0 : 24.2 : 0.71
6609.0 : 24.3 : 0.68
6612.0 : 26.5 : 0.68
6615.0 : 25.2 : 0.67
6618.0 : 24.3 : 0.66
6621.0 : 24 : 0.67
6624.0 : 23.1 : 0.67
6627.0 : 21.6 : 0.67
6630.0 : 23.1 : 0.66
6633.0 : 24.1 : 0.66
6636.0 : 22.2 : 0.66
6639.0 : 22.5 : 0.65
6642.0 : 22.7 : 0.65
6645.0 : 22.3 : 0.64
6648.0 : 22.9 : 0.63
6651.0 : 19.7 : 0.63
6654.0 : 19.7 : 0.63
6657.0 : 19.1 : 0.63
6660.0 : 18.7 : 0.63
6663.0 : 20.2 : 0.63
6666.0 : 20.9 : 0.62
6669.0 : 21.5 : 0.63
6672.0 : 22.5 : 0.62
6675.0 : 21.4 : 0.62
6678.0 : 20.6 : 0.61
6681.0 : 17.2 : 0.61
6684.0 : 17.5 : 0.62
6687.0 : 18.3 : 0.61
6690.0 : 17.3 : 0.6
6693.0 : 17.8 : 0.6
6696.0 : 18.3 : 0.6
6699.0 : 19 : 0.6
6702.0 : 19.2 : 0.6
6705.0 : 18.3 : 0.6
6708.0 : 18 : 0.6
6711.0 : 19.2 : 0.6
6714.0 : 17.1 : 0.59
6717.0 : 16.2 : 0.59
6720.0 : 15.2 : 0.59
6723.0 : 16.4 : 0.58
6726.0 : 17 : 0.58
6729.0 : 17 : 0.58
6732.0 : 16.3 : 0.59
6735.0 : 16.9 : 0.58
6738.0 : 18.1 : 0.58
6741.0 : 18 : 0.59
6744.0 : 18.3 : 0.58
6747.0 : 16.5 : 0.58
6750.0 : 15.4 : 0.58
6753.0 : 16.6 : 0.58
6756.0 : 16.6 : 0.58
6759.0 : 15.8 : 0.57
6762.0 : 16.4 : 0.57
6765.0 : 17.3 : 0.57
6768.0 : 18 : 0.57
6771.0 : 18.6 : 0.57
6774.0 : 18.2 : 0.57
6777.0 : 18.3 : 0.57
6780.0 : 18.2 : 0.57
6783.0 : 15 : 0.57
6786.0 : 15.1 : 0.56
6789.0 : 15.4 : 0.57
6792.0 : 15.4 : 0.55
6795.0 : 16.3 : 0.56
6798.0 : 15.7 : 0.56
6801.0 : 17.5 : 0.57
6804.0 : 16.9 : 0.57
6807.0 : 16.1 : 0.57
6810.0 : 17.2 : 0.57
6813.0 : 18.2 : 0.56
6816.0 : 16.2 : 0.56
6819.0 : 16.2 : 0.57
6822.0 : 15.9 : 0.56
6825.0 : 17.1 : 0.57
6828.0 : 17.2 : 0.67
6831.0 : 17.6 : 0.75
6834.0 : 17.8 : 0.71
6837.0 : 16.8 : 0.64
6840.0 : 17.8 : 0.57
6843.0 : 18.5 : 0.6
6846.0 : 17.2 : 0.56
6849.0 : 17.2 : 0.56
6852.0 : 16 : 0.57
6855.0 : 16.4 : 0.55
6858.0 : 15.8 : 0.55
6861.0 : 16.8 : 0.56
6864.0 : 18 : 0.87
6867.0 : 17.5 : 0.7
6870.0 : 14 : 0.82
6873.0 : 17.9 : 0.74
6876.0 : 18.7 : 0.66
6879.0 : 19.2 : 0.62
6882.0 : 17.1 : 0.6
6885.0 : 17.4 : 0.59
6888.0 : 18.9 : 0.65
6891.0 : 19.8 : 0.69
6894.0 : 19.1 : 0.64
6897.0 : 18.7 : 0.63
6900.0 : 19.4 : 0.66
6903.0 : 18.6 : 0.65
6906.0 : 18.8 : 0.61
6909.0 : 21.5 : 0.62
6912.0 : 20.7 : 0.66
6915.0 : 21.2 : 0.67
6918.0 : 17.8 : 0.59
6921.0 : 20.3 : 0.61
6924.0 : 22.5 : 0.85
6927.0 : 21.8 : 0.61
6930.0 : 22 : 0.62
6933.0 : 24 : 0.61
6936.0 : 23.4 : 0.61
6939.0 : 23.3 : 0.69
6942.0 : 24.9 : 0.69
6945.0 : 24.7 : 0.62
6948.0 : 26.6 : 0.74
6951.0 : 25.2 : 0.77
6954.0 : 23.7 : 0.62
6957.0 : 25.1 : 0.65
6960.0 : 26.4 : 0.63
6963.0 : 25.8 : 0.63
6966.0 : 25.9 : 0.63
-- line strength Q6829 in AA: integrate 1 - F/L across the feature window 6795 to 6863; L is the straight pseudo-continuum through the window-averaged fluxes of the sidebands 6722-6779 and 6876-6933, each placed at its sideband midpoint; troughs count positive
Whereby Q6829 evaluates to 5.8 AA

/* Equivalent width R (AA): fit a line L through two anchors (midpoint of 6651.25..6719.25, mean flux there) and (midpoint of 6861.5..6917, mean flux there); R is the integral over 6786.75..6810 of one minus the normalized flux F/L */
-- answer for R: 3.2 AA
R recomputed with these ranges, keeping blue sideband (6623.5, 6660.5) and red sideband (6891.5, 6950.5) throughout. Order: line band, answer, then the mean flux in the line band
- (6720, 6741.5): 4.7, 16.9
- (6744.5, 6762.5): 4.4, 16.3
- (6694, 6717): 3.6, 18.3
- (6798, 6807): 2.0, 16.8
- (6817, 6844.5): 5.6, 17.2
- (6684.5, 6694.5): 1.8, 17.8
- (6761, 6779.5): 3.2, 17.9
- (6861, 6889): 5.2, 17.6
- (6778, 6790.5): 3.2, 16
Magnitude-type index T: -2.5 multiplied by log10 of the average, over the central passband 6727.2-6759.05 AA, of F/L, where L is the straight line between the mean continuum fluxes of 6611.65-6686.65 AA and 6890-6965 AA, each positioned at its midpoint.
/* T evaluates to 0.28 mag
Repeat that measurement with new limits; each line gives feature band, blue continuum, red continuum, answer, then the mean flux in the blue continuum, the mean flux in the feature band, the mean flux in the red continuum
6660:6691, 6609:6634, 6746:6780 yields 0.09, 24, 19.7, 17.1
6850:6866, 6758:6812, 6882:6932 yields 0.12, 16.8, 16.6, 19.9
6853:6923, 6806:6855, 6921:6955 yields 0.12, 17.1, 18.4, 23.7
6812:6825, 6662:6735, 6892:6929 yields 0.16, 18.4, 16.6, 20.1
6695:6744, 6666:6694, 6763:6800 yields 0.05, 19.5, 17.5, 16.8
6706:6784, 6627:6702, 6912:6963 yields 0.23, 20.4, 17.1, 23.3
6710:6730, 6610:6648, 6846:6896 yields 0.25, 23.5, 16.8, 17.5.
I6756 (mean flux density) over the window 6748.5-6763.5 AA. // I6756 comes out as 16.2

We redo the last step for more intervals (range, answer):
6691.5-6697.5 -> 18.1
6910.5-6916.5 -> 20.9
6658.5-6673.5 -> 20.8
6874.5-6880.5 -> 18.9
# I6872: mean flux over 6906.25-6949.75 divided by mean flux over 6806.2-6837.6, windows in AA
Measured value 1.32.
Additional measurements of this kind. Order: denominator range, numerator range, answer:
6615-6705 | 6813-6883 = 0.82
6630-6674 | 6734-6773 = 0.80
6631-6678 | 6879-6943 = 0.96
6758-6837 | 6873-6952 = 1.24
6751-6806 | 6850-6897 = 1.05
